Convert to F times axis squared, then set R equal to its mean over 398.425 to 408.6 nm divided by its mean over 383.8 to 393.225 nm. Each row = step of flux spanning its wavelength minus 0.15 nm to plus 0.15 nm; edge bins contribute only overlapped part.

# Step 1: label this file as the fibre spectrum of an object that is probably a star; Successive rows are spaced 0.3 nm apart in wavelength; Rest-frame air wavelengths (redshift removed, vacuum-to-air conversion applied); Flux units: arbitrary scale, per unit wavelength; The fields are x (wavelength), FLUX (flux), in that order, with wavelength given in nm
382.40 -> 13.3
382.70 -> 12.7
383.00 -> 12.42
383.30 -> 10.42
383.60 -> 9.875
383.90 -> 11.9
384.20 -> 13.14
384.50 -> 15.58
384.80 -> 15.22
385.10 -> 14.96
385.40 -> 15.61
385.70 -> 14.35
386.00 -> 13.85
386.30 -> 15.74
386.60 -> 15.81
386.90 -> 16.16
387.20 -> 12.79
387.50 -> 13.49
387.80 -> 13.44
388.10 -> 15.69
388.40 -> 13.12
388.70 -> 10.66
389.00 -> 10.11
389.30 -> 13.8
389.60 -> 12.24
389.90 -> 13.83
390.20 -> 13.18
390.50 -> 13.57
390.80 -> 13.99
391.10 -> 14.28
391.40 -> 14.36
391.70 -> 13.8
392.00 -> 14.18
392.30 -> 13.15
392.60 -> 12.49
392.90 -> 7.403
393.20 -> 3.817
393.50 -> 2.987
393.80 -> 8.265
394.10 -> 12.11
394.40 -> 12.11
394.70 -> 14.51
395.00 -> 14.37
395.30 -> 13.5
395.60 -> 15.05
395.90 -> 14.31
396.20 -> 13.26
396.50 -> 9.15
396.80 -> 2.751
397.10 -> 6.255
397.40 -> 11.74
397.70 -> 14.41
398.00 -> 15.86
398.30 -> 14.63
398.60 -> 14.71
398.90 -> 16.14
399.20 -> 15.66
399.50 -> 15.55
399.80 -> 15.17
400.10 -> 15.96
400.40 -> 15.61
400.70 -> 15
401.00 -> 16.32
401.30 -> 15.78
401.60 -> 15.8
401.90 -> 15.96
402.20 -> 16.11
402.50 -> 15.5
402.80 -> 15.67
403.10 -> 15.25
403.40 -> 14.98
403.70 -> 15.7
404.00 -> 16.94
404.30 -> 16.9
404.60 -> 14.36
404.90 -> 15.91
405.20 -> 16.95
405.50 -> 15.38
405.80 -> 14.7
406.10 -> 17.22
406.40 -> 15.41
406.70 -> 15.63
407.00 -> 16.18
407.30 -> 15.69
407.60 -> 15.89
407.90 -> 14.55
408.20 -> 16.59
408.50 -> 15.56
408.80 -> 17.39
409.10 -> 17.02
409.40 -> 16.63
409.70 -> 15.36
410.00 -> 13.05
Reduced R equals 1.3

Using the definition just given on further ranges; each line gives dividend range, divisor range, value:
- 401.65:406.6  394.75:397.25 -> 1.47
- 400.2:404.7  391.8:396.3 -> 1.43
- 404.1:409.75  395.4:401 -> 1.24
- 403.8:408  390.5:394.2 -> 1.54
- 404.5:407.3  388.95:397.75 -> 1.45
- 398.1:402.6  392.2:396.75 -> 1.47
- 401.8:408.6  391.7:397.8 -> 1.53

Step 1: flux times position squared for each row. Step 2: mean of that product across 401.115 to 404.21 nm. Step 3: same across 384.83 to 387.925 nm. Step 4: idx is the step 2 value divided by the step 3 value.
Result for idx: 1.17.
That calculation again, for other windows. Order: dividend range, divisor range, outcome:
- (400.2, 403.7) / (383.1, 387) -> 1.22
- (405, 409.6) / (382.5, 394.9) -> 1.39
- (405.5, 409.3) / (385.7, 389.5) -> 1.29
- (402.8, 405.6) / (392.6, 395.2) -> 1.72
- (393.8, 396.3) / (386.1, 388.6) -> 0.96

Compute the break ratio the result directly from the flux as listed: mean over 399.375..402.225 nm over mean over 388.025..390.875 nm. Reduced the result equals 1.2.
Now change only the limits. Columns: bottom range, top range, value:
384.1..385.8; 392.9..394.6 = 0.54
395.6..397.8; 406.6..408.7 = 1.50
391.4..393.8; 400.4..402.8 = 1.59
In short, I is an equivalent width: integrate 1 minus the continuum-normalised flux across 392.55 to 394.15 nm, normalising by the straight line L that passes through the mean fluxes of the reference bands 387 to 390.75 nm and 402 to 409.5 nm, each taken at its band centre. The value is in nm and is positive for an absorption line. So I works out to 0.76 nm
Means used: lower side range 13.1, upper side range 15.9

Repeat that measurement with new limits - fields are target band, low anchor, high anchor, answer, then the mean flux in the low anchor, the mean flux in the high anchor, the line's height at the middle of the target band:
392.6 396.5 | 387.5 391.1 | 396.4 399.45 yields 0.504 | 13.1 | 12.3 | 12.6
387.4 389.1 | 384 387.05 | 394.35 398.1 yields 0.173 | 15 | 12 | 14.2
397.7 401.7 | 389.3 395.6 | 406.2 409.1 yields -0.462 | 12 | 16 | 13.9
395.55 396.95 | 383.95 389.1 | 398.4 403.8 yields 0.415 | 14.1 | 15.6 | 15.1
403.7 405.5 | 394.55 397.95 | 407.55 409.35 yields -0.153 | 11.9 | 16.2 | 14.8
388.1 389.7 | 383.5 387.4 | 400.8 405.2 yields 0.247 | 14.3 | 15.8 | 14.6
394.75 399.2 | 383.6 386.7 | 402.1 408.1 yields 0.721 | 14.4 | 15.8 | 15.2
